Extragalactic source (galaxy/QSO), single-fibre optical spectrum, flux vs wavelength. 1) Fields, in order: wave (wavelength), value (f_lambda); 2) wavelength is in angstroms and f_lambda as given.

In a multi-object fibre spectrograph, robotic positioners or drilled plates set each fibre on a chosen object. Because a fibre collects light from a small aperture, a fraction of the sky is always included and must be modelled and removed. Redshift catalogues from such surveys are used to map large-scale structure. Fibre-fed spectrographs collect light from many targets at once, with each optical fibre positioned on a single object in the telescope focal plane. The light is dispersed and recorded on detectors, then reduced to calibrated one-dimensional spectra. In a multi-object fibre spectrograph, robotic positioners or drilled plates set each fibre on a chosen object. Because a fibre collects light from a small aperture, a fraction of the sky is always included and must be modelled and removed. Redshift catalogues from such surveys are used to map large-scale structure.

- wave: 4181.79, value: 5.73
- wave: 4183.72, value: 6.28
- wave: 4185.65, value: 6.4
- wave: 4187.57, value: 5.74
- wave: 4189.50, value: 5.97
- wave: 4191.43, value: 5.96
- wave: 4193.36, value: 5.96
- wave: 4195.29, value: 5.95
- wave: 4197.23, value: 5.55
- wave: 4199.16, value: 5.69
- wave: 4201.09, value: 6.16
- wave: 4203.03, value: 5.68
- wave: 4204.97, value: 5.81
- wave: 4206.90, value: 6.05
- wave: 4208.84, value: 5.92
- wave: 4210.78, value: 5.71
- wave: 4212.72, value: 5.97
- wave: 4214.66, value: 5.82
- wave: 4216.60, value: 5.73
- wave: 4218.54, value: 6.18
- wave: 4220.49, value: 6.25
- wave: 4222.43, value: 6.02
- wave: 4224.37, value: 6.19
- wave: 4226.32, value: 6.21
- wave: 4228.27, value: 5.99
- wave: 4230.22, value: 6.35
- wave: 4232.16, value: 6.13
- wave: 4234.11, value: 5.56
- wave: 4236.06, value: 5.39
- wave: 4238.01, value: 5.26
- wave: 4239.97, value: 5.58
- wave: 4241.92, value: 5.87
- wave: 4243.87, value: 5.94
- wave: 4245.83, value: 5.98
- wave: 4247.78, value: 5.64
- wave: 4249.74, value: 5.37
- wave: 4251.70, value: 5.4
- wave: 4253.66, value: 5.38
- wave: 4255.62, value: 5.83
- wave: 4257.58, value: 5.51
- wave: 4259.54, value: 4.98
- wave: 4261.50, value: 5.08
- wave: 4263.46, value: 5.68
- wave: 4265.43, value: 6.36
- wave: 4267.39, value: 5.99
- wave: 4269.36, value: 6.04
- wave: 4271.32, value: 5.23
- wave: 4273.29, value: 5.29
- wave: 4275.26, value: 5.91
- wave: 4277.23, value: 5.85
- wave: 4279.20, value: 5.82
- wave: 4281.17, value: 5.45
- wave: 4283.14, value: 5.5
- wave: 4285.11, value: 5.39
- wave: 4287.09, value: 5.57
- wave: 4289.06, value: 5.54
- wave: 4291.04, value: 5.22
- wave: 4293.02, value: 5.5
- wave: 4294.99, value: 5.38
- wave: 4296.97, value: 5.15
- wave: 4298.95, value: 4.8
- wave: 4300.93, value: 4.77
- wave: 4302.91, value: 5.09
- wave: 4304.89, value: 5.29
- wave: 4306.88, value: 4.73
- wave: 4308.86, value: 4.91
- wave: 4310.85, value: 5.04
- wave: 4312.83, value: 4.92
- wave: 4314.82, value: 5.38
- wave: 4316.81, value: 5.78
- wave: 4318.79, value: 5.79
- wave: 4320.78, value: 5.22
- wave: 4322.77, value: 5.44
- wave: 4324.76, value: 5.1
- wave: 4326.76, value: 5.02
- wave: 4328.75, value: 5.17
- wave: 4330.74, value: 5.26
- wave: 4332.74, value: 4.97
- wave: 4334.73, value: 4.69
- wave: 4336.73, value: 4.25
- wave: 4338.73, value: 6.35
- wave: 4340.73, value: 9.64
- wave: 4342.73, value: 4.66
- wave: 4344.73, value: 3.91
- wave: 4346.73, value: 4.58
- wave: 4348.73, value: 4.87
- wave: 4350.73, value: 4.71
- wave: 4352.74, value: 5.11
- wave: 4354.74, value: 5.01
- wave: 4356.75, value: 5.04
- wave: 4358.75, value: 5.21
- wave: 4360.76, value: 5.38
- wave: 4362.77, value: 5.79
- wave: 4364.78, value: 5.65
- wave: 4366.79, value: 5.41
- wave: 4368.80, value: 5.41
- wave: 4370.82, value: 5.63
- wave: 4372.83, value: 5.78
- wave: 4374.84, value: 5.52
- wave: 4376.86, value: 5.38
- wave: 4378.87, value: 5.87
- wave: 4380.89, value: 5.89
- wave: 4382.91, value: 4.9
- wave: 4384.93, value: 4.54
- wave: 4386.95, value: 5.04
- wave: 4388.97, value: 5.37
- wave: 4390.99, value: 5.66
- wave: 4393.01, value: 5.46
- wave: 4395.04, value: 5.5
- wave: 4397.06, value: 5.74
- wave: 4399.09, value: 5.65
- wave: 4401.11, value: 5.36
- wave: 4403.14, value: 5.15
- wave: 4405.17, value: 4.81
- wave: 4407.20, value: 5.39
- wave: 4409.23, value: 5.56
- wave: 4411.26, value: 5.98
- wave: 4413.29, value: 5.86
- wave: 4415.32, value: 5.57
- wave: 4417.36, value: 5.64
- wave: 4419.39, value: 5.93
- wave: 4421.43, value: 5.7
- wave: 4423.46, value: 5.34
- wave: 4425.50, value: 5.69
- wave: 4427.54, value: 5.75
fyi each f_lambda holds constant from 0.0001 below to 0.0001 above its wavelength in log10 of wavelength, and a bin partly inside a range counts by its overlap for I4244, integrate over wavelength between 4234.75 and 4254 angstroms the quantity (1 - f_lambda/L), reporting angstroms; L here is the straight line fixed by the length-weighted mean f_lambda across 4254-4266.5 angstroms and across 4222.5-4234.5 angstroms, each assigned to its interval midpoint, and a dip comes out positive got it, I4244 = 0.8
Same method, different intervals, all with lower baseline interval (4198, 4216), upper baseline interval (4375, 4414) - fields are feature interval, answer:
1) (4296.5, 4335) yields 3.3 angstroms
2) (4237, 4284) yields 0.9 angstroms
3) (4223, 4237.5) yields -0.4 angstroms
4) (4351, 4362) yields 0.8 angstroms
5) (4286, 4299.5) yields 0.8 angstroms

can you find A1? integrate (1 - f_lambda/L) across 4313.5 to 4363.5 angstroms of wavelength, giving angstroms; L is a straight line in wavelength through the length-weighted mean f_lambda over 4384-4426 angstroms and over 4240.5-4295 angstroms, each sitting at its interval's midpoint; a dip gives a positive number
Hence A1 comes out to 2.2 angstroms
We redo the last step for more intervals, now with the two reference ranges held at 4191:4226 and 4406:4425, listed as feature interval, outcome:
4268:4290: 0.9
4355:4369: 0.8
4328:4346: 1.0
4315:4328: 0.9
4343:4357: 2.5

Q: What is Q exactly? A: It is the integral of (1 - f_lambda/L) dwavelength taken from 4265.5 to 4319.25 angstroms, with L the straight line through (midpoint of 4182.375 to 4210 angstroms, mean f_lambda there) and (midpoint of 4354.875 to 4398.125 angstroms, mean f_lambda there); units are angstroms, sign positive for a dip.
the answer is 2.56 angstroms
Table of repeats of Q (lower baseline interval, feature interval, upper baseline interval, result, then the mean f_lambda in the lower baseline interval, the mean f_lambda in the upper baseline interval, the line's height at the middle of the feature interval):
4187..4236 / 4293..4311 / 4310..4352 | 1.3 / 5.93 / 5.27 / 5.43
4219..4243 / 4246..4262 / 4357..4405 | 1.1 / 5.91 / 5.43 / 5.83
